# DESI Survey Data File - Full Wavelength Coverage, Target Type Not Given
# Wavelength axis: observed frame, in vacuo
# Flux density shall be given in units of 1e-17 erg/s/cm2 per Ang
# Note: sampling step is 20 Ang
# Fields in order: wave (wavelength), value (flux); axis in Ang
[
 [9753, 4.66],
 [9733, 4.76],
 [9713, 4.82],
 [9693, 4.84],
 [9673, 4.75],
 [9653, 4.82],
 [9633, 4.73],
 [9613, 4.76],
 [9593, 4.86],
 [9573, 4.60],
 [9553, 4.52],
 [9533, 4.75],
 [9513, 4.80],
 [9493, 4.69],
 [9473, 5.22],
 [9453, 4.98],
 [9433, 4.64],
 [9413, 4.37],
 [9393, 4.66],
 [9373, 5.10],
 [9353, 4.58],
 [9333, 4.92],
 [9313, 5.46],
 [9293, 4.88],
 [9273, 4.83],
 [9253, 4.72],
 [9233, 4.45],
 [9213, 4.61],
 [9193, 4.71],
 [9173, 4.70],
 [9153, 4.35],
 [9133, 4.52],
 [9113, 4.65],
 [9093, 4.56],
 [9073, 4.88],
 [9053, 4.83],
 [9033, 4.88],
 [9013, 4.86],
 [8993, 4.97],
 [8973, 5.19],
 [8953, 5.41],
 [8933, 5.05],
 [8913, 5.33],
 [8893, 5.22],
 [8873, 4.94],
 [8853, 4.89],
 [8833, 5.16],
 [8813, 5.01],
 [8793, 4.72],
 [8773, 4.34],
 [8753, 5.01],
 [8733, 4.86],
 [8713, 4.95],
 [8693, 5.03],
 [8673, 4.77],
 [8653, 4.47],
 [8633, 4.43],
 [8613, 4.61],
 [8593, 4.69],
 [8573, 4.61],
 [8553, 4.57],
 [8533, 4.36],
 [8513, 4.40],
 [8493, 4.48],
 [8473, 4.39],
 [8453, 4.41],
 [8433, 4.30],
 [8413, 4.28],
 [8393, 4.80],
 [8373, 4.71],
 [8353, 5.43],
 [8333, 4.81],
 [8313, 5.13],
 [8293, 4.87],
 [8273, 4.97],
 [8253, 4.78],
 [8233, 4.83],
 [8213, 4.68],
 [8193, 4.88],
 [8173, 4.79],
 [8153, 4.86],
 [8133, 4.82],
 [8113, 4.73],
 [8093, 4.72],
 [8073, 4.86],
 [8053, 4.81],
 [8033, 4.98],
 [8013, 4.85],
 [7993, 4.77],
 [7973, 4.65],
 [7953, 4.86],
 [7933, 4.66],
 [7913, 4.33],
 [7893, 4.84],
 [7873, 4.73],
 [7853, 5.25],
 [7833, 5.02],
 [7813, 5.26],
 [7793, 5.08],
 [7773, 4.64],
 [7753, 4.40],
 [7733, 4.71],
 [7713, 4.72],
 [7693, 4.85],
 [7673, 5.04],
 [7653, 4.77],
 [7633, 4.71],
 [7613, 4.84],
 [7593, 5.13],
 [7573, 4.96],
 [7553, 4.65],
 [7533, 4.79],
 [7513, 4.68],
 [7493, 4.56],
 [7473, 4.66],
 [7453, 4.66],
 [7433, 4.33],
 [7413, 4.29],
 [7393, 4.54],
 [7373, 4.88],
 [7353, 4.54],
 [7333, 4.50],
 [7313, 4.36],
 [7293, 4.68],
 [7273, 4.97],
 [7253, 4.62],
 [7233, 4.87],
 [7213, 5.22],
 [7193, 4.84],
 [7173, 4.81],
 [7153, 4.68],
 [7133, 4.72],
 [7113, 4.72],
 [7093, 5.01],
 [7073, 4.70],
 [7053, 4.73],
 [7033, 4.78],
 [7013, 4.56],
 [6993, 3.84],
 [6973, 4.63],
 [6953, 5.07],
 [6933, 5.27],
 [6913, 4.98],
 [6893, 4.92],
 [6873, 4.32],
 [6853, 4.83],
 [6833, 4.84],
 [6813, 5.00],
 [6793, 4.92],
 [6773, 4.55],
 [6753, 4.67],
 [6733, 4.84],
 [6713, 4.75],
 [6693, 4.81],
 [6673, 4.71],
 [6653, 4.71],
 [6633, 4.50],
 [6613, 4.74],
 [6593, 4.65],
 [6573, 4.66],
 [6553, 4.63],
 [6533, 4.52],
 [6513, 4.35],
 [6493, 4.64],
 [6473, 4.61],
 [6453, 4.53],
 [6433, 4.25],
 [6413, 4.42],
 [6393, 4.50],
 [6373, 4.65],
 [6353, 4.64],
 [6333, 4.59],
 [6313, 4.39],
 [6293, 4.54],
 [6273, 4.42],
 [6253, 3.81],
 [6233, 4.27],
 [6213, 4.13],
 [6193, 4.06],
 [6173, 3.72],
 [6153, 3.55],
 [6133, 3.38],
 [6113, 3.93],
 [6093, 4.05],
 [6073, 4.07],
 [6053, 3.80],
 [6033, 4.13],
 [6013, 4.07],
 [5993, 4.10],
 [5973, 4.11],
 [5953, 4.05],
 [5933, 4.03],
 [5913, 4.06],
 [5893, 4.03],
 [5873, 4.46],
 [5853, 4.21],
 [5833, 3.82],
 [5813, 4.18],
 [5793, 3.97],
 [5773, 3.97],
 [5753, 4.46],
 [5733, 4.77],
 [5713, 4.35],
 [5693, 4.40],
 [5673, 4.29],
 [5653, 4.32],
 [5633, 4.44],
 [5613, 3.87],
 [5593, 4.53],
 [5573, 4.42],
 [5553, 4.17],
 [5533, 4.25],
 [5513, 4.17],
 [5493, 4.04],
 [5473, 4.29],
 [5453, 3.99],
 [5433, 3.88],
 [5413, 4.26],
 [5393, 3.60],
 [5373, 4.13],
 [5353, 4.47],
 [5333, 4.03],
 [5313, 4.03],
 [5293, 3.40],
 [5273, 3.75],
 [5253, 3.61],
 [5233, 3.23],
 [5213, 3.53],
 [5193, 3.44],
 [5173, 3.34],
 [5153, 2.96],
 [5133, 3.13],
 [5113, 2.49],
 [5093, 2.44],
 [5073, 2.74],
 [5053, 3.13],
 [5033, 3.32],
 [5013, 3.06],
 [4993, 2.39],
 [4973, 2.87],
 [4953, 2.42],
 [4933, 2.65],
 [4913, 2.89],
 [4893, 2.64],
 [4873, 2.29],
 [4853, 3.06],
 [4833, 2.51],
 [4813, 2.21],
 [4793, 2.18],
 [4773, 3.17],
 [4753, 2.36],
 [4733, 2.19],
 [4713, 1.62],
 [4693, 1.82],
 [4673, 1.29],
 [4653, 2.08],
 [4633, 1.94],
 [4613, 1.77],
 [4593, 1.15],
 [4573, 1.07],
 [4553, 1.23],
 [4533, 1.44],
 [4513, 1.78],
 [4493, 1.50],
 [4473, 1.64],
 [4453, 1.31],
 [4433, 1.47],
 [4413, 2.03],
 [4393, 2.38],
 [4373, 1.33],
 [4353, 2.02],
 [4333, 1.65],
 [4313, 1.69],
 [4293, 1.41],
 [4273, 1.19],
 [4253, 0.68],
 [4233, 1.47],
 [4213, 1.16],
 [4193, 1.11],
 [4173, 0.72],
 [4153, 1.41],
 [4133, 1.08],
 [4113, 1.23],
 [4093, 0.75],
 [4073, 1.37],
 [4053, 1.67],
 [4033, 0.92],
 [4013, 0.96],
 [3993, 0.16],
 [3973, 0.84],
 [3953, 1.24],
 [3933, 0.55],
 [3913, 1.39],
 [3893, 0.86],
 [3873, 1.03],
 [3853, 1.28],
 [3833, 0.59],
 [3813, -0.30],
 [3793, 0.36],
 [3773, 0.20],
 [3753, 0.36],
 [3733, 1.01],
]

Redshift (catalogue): 0.19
